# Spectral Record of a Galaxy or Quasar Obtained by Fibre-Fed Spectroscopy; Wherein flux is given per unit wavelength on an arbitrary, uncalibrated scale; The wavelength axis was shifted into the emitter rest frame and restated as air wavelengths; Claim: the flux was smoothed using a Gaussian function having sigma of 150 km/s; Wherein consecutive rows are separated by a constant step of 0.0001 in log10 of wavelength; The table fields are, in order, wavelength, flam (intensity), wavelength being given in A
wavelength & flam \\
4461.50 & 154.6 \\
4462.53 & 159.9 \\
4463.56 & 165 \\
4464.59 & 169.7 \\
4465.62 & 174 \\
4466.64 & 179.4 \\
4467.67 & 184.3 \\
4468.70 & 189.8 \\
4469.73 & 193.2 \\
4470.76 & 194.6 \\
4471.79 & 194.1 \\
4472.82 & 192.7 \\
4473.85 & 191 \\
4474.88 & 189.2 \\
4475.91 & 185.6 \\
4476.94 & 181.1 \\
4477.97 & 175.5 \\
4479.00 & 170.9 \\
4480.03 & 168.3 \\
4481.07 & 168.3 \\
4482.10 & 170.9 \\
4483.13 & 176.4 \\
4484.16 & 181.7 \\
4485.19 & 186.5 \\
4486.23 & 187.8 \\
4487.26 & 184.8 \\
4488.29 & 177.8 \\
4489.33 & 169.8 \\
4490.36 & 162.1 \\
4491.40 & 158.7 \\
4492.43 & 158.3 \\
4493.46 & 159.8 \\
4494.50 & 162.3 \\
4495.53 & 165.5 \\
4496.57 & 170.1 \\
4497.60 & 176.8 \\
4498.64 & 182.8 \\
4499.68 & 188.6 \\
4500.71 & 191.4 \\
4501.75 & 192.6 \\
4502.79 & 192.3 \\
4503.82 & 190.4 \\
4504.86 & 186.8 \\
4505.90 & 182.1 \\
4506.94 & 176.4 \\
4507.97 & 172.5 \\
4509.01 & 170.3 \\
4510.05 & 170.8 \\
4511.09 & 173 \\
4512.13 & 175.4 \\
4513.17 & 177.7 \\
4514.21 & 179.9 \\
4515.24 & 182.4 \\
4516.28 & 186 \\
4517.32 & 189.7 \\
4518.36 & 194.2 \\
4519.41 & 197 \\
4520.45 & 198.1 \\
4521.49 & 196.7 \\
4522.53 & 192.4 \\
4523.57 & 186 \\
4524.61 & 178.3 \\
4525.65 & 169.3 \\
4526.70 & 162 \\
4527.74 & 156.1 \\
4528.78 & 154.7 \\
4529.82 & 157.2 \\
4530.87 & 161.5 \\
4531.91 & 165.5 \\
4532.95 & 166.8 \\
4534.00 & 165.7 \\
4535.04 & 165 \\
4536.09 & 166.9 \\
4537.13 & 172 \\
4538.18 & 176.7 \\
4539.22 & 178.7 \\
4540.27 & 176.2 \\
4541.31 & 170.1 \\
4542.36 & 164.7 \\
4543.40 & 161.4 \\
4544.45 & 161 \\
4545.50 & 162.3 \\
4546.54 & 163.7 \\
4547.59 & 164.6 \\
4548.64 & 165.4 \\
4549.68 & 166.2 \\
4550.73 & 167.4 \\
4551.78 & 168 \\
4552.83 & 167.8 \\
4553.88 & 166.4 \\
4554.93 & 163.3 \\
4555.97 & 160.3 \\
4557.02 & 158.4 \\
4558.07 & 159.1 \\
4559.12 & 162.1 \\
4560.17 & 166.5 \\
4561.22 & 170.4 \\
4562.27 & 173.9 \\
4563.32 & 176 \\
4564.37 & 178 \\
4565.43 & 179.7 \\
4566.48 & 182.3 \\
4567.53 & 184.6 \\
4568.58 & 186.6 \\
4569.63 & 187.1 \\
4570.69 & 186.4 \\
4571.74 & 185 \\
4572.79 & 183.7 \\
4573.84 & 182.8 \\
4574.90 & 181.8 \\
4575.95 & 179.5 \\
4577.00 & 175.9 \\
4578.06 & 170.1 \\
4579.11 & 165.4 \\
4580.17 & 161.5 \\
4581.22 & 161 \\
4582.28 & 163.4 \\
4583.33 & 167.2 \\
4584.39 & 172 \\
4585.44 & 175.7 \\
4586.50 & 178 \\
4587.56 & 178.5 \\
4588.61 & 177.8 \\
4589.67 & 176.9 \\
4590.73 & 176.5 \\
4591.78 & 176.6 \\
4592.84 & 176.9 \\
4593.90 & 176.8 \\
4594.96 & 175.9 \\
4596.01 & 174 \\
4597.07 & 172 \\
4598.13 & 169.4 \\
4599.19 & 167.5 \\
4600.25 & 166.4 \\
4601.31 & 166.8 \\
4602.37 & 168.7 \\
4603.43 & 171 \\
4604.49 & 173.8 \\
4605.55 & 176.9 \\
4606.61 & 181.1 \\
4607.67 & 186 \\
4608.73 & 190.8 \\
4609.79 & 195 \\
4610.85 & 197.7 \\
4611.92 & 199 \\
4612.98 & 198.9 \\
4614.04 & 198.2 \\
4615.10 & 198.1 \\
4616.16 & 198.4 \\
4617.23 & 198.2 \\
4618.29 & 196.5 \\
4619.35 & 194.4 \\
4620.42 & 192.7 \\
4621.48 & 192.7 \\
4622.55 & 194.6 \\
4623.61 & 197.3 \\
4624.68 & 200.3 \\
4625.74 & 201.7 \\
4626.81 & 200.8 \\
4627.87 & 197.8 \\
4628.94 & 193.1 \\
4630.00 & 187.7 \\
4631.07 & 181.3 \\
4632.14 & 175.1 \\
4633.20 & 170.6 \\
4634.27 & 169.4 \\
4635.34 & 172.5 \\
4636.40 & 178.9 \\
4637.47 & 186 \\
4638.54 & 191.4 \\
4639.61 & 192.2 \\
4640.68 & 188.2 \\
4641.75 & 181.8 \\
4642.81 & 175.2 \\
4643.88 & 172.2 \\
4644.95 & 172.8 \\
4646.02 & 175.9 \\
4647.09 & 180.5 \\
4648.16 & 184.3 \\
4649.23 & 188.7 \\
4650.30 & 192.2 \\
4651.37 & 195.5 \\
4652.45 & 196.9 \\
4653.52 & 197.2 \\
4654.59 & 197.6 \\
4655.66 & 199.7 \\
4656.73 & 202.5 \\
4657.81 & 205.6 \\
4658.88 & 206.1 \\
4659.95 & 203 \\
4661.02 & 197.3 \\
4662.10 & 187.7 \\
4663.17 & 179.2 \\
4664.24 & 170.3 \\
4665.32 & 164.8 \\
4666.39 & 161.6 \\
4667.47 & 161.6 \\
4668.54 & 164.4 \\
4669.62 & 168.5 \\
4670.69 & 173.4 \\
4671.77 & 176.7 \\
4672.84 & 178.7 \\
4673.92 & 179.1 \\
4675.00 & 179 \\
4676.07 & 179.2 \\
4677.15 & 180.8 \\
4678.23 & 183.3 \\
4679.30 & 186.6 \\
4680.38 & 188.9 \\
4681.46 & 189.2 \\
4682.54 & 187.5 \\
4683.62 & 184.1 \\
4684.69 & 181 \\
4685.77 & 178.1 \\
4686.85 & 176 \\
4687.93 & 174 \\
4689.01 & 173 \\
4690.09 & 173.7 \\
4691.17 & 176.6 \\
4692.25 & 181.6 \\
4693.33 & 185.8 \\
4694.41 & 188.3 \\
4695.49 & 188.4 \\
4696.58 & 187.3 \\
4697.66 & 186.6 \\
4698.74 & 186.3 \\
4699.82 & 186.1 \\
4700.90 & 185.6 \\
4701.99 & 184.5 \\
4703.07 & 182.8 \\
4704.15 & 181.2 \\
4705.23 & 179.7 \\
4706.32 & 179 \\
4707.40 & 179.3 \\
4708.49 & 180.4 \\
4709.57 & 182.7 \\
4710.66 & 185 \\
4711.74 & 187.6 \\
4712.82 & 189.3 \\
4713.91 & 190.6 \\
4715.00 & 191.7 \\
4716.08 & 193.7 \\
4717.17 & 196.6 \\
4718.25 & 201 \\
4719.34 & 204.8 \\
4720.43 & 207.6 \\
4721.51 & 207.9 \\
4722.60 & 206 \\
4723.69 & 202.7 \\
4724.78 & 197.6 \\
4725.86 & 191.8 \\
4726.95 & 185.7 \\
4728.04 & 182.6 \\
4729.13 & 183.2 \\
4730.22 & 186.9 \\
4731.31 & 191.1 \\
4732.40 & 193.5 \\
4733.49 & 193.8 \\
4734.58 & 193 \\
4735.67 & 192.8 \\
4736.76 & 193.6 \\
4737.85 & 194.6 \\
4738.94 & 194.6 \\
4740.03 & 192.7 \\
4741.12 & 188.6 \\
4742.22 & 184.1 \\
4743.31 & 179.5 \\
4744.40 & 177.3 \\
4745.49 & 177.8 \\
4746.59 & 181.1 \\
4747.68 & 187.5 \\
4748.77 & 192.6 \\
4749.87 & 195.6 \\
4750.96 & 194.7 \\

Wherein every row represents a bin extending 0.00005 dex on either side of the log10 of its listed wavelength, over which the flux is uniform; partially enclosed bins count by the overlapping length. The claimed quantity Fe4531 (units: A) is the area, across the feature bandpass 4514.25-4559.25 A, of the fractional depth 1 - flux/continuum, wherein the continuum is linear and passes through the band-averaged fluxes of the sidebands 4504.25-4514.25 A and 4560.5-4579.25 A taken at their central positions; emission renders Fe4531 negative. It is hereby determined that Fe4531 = 1.7 A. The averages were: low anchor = 176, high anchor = 180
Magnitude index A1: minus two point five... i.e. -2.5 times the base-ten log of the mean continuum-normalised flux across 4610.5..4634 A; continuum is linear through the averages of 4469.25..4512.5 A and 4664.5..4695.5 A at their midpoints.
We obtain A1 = -0.09 mag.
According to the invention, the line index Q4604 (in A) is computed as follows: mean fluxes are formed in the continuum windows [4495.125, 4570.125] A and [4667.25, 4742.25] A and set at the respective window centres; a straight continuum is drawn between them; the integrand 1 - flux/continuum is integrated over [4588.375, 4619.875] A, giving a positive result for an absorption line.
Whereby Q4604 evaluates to -0.6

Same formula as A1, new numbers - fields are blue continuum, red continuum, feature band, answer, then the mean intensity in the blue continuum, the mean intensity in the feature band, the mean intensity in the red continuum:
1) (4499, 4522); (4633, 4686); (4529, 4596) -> 0.079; 185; 171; 183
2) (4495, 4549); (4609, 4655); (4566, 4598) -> 0.041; 175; 176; 189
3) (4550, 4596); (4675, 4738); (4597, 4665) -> -0.046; 174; 187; 188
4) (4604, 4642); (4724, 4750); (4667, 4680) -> 0.078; 190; 176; 189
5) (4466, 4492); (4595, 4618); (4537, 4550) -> 0.087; 180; 168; 183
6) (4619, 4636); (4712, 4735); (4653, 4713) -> 0.053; 189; 183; 195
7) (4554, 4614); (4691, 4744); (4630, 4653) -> -0.001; 176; 182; 190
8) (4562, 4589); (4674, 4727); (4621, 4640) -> -0.040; 177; 188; 187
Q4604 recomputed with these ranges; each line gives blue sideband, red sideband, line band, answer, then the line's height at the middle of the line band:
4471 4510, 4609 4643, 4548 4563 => 1.52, 184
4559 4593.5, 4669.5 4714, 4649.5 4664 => -1.29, 180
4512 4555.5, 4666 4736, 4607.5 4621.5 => -1.35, 179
